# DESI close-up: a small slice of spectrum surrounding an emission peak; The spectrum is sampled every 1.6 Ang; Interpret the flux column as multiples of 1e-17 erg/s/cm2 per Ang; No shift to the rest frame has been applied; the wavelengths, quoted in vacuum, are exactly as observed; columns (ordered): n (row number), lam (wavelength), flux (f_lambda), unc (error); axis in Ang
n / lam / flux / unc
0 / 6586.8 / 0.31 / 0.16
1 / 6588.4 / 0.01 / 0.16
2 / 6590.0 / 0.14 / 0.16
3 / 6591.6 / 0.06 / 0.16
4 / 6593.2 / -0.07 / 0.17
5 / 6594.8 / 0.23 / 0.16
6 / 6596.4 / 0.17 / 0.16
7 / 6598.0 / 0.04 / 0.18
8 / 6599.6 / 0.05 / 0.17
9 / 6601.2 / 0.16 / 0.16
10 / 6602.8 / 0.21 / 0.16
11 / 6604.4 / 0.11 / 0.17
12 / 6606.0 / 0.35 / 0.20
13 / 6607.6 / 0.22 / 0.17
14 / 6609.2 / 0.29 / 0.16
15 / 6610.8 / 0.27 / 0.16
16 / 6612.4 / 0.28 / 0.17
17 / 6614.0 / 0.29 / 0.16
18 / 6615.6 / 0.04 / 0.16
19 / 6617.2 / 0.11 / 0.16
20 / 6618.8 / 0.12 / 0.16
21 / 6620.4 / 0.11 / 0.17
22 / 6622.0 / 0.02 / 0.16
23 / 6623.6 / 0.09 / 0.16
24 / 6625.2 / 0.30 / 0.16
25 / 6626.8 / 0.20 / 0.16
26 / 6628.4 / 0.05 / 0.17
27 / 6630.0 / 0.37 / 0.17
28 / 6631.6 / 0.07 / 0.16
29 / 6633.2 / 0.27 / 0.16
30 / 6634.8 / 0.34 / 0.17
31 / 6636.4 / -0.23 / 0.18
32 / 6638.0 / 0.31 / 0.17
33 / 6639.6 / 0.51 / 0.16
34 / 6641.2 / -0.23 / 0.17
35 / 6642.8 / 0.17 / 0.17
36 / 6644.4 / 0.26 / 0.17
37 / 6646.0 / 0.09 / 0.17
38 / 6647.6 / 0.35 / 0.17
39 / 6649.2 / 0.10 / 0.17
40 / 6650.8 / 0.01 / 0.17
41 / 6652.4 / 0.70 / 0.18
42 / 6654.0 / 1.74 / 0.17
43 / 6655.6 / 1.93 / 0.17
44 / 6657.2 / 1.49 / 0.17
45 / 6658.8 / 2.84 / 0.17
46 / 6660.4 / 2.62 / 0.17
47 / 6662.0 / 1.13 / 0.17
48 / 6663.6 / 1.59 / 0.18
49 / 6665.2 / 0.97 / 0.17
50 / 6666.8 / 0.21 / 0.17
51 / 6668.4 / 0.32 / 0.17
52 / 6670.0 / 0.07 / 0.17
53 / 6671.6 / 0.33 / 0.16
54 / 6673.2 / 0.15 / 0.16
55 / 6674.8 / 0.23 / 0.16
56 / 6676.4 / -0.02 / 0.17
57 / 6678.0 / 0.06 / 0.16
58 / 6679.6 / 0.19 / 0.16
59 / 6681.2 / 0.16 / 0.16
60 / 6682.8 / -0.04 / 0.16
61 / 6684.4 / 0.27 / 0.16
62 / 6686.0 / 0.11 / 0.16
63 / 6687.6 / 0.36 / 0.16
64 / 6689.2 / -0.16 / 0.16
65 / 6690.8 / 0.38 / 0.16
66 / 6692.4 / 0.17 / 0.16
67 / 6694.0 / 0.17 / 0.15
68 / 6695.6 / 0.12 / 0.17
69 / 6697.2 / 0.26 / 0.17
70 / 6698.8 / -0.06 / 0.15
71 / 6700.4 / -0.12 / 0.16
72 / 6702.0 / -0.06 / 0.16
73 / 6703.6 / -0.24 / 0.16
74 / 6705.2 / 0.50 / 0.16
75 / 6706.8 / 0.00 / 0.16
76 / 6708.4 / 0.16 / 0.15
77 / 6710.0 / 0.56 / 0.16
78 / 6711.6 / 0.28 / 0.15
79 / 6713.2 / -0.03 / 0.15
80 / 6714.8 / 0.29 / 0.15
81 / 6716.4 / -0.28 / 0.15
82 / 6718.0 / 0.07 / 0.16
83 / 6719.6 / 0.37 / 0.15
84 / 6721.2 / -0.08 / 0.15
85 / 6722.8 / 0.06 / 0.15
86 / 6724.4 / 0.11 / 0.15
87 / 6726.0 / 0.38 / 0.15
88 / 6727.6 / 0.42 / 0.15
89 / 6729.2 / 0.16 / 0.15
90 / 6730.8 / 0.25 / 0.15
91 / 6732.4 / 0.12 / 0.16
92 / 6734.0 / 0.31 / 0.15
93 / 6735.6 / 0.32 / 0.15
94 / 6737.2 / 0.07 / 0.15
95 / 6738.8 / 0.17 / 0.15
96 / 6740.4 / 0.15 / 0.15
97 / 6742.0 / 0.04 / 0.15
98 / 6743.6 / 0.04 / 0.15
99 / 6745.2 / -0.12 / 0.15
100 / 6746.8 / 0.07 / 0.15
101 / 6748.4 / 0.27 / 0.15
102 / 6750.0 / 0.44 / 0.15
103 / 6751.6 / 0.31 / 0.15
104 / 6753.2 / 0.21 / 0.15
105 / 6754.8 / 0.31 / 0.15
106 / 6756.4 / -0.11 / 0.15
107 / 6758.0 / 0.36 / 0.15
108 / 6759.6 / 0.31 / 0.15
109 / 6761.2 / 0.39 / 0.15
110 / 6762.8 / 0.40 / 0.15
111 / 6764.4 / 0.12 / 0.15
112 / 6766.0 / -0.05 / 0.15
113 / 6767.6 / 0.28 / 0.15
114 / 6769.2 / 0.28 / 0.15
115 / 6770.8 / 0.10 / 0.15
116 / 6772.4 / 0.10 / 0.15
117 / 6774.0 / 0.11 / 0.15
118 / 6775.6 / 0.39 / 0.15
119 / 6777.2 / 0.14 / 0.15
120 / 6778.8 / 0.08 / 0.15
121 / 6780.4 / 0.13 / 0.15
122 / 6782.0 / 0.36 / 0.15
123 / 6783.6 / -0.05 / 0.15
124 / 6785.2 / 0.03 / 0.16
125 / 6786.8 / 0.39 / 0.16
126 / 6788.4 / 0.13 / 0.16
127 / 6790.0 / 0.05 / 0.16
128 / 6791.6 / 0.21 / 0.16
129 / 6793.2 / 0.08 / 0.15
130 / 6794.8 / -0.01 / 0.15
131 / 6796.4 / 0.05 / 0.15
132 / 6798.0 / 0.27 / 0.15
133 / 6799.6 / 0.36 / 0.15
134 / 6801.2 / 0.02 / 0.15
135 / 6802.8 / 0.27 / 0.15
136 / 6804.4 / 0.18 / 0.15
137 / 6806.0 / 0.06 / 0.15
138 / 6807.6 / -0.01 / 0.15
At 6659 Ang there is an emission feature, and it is [O II]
